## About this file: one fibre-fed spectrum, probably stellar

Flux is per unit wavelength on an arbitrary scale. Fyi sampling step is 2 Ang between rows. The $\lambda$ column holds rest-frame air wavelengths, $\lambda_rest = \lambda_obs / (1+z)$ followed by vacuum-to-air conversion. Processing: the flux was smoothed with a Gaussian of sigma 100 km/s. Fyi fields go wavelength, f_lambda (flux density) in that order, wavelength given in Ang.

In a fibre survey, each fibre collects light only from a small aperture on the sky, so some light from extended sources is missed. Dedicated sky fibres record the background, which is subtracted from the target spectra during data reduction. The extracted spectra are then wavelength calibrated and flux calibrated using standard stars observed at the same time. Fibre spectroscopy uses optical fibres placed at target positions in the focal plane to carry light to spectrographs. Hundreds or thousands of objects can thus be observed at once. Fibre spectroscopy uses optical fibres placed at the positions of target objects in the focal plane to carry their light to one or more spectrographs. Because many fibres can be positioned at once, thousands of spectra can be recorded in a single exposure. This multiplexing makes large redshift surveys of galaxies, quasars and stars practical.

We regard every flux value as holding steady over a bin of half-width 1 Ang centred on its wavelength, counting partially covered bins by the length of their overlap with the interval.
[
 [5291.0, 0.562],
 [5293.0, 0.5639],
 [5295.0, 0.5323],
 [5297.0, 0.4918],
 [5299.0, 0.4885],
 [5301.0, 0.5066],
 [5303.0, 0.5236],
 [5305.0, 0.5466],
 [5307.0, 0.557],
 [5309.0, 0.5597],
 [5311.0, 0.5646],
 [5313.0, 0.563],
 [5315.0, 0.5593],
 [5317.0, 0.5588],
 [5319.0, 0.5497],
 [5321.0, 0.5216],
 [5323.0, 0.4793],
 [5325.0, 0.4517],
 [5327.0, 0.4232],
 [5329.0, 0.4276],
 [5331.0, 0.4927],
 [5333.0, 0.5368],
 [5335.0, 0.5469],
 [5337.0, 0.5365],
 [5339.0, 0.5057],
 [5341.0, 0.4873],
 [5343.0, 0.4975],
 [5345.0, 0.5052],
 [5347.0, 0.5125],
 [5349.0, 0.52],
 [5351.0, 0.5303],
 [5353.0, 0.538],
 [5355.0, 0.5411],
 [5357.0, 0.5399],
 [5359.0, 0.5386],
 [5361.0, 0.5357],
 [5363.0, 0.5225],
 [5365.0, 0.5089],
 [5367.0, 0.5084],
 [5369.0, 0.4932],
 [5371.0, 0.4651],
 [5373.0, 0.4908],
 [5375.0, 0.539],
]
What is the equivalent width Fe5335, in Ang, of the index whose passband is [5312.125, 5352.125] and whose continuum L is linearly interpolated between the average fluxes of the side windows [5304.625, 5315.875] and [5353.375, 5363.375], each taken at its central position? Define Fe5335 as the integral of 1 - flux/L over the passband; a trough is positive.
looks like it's 2.8 Ang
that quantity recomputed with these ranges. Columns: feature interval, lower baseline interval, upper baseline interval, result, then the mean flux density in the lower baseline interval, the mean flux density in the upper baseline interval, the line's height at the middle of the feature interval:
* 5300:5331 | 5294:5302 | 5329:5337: -0.6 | 0.505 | 0.515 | 0.51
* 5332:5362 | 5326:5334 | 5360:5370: -2.1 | 0.47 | 0.514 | 0.491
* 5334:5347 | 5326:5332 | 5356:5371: -1.2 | 0.448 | 0.517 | 0.471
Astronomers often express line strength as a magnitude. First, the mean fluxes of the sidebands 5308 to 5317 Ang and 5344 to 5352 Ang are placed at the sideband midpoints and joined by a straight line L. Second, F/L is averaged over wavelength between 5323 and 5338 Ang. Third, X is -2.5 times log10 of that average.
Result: 0.11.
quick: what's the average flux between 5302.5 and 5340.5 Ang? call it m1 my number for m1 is 0.521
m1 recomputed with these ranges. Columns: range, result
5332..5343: 0.52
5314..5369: 0.514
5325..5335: 0.476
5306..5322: 0.554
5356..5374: 0.511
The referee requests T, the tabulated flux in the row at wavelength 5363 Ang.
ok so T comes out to 0.5225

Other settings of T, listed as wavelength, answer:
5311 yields 0.5646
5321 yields 0.5216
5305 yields 0.5466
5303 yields 0.5236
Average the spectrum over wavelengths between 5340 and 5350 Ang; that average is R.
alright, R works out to 0.504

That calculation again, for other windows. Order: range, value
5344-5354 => 0.521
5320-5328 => 0.469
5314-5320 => 0.556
